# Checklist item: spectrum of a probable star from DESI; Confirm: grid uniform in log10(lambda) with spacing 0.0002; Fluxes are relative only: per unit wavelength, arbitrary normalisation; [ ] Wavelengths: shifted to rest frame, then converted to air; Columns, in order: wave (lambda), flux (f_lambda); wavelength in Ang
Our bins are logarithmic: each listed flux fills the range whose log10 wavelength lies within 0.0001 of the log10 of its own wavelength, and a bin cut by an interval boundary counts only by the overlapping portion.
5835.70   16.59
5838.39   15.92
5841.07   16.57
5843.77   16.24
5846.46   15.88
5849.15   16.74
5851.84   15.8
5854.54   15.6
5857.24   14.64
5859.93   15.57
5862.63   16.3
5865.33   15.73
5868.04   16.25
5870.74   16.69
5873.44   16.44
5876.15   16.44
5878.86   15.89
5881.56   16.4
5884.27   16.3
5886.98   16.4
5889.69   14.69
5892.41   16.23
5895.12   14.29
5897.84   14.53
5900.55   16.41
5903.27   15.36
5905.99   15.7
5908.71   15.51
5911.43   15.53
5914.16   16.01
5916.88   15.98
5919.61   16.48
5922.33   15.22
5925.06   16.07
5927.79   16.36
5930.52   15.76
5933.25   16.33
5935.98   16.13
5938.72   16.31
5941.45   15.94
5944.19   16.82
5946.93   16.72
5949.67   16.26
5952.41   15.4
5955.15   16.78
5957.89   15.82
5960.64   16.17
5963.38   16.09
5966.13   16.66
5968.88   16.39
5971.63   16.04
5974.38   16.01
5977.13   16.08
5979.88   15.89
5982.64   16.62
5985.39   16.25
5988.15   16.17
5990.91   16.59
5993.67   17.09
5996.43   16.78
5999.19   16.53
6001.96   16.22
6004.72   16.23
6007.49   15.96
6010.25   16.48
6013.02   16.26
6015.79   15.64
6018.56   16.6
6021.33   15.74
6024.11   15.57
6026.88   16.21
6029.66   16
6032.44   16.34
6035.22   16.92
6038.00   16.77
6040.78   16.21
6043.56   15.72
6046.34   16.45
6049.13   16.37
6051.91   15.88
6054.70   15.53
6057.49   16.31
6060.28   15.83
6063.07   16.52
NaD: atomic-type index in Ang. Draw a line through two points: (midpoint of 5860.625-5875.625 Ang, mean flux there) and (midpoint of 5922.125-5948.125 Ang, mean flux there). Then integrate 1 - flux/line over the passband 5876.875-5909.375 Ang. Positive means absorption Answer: 1.1 Ang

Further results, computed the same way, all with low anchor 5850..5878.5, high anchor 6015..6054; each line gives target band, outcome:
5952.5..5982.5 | -0.2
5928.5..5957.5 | -0.3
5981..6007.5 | -0.6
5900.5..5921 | 0.2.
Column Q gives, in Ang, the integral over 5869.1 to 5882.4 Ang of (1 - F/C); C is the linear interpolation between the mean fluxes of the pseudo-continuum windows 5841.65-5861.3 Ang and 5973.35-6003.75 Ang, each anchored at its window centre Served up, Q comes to -0.4 Ang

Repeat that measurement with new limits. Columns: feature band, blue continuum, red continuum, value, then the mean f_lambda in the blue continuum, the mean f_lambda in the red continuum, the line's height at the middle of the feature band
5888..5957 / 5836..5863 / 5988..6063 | 0.82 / 15.9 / 16.2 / 16.1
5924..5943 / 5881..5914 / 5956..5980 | -0.30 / 15.6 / 16.2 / 15.9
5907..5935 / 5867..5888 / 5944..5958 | 0.69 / 16.4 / 16.3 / 16.3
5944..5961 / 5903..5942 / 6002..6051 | -0.26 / 15.9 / 16.2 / 16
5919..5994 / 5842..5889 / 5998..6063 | -0.44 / 16.1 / 16.2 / 16.1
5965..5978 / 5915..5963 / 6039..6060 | -0.09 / 16.2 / 16.1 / 16.1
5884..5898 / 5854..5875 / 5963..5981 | 0.50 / 15.9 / 16.2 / 16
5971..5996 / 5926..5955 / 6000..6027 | -0.28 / 16.2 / 16.1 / 16.1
